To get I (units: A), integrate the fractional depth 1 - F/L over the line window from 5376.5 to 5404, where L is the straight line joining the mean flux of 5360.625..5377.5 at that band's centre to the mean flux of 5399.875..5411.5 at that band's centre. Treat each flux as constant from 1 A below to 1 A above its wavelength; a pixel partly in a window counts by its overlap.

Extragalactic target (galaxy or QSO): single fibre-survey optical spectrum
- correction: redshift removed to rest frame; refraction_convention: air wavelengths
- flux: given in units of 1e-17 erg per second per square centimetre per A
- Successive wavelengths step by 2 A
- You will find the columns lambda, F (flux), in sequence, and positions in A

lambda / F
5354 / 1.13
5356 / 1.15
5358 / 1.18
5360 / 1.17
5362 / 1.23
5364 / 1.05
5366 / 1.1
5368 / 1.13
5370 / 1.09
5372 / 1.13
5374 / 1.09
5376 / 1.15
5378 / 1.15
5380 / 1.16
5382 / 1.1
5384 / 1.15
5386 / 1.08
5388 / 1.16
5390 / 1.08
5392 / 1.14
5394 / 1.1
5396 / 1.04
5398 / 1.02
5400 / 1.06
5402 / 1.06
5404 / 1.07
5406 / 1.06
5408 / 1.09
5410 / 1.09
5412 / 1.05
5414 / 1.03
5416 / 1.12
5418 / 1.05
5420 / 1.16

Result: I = -0.2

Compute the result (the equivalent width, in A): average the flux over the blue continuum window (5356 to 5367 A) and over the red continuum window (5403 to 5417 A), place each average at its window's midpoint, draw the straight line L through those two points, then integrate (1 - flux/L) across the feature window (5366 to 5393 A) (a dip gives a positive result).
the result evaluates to -0.1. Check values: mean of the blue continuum 1.15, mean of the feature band 1.12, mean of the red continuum 1.07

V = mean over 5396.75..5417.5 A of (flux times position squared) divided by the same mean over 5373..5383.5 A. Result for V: 0.95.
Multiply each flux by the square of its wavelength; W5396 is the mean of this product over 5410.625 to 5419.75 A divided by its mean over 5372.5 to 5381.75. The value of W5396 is 0.96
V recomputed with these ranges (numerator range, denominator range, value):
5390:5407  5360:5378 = 0.96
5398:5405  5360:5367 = 0.95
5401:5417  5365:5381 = 0.97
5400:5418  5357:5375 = 0.96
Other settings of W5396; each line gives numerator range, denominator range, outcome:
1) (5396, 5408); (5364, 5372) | 0.97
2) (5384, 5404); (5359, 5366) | 0.96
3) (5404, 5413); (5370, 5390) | 0.96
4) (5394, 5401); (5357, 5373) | 0.94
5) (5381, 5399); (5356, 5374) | 0.98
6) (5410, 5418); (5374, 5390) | 0.96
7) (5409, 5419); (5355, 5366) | 0.95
